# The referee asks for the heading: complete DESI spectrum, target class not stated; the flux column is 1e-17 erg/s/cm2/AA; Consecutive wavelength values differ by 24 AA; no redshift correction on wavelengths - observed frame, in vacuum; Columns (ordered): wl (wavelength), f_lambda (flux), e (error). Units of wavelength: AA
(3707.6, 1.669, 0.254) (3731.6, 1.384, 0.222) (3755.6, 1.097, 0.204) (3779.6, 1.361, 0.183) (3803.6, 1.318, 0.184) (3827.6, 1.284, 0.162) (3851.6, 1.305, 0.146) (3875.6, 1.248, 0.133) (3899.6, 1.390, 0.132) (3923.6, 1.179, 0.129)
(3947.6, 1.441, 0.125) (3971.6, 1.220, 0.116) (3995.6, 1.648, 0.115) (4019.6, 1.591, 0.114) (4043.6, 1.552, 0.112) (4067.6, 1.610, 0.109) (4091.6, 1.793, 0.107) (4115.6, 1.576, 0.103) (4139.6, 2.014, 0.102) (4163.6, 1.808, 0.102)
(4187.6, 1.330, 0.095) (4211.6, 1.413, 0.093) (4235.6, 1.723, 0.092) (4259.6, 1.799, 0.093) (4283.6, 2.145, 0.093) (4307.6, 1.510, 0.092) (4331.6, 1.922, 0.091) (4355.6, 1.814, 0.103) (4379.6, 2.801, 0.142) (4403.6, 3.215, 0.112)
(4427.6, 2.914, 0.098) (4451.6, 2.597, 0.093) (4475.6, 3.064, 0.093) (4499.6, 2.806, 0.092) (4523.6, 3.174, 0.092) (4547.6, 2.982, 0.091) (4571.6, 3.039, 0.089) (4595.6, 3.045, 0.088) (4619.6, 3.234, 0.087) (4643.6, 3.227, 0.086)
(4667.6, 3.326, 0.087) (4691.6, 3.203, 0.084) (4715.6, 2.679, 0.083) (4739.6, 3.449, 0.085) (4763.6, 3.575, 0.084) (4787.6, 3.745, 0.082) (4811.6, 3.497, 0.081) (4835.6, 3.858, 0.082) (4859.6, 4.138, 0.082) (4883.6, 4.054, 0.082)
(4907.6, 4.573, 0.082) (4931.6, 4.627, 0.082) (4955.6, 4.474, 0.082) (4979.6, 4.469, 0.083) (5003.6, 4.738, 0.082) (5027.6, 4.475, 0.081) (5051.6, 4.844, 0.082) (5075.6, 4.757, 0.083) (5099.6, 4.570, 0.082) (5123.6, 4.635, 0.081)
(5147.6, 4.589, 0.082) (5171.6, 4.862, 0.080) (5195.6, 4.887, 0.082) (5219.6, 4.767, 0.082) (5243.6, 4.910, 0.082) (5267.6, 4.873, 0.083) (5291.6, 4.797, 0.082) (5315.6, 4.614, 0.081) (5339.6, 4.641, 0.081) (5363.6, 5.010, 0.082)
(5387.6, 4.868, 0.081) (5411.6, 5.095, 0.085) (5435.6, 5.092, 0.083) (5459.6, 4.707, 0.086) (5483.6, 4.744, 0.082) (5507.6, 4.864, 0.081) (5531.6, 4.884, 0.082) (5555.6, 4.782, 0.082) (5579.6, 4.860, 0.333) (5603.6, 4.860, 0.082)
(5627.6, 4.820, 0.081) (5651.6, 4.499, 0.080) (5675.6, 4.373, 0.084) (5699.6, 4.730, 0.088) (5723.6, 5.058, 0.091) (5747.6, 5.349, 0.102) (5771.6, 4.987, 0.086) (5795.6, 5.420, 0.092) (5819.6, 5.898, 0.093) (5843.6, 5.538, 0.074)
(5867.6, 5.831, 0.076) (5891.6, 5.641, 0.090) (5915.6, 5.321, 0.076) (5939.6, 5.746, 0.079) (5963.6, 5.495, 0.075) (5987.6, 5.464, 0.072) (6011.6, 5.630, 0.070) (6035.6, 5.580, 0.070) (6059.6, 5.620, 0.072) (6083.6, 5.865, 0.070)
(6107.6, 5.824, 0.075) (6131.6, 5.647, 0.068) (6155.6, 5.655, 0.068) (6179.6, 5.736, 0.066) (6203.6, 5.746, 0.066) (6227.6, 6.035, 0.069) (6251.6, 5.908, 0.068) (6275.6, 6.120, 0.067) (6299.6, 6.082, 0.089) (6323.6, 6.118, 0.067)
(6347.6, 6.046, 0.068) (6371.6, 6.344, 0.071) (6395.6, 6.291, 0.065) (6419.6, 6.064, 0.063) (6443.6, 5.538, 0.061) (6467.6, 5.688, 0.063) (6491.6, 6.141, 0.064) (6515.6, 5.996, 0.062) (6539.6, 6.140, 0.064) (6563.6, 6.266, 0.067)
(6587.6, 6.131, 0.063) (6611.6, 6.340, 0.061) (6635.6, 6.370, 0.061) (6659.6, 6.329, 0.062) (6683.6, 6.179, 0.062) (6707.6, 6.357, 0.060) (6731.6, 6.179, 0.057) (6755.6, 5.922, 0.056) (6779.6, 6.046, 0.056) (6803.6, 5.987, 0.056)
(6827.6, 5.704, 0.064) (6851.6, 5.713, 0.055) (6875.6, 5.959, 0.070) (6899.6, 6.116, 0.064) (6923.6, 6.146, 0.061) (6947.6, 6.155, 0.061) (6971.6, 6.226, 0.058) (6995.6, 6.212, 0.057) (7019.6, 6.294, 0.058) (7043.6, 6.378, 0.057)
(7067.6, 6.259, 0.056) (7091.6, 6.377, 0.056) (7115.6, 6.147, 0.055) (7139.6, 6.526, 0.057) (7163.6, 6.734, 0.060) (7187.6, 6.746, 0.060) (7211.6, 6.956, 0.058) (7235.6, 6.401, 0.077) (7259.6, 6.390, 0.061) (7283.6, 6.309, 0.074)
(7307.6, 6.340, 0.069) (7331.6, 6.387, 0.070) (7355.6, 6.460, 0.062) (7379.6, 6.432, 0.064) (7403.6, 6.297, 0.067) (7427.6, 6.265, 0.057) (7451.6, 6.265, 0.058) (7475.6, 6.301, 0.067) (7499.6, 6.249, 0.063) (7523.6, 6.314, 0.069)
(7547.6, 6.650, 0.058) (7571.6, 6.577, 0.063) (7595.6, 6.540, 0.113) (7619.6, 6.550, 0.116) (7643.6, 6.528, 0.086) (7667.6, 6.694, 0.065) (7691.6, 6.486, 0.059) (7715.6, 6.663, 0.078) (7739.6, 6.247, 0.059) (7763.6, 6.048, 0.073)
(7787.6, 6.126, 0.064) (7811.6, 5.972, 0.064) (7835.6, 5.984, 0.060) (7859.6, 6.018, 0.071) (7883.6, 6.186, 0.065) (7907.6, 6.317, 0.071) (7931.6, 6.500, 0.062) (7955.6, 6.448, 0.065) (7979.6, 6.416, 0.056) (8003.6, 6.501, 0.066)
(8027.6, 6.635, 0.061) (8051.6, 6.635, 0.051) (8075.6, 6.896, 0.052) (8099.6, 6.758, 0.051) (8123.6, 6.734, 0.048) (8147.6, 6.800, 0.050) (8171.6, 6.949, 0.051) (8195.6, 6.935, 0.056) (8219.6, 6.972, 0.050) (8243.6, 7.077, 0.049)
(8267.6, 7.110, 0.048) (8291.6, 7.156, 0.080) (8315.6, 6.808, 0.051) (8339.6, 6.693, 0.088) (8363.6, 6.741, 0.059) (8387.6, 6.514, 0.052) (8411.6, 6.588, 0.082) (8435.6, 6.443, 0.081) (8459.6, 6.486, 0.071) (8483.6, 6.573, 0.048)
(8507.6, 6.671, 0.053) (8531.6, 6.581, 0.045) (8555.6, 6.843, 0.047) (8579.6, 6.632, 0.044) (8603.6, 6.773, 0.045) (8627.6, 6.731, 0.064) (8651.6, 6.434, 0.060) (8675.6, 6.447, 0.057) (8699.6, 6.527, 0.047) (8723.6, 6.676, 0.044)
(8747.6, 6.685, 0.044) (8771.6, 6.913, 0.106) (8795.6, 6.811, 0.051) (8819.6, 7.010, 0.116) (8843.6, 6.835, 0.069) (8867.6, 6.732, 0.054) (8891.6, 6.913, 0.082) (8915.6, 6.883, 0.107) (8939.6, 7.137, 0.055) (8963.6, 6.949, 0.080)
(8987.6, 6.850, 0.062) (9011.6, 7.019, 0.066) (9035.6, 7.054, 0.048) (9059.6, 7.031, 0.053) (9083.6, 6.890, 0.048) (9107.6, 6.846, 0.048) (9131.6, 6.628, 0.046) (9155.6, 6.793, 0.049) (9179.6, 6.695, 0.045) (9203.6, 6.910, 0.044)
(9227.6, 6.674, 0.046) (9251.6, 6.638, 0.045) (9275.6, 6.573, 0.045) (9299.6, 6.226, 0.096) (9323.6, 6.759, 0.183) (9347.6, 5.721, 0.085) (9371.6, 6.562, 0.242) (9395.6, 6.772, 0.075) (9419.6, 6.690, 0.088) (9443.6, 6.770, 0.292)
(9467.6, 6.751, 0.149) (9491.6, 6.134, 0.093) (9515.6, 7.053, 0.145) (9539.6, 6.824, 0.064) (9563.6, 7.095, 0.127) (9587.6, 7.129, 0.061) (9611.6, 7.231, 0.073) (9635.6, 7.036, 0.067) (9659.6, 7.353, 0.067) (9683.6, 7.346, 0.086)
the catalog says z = 0.095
